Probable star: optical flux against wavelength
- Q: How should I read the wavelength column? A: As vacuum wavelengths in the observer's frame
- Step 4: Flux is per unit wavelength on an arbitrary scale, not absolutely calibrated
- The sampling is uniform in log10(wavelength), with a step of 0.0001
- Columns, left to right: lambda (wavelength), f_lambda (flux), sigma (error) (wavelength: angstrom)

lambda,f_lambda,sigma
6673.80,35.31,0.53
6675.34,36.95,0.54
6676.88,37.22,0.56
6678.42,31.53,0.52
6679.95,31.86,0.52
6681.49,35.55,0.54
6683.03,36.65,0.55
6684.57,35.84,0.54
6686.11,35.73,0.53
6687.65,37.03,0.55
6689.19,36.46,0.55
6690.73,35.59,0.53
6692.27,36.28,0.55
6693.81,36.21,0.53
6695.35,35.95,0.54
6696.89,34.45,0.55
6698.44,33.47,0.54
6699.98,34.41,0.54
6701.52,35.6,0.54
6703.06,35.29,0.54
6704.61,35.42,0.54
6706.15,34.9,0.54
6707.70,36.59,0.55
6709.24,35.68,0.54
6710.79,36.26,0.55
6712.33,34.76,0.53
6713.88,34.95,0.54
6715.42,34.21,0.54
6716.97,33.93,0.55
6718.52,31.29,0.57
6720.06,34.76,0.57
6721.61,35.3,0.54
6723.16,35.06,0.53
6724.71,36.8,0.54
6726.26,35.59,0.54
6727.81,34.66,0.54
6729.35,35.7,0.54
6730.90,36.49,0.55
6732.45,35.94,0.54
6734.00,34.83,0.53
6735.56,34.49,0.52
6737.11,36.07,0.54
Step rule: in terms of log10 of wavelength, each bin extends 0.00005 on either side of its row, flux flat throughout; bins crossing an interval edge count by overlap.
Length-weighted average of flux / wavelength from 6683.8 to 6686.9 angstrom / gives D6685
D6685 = 35.8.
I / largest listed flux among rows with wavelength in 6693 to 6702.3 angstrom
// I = 36.21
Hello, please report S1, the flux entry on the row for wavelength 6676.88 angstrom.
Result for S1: 37.22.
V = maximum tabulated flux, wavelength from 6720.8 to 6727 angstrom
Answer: 36.8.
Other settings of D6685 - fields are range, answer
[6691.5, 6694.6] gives 36.3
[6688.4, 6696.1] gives 36.1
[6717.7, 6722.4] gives 33.8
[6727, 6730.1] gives 35.3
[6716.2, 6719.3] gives 32.7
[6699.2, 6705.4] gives 35.2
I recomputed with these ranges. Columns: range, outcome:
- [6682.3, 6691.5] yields 37.03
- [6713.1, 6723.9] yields 35.3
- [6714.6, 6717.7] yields 34.21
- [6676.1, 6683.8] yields 37.22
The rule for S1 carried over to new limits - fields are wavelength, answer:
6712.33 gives 34.76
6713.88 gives 34.95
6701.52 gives 35.6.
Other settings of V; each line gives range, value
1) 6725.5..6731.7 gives 36.49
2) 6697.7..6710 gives 36.59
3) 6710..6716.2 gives 36.26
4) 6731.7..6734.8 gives 35.94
